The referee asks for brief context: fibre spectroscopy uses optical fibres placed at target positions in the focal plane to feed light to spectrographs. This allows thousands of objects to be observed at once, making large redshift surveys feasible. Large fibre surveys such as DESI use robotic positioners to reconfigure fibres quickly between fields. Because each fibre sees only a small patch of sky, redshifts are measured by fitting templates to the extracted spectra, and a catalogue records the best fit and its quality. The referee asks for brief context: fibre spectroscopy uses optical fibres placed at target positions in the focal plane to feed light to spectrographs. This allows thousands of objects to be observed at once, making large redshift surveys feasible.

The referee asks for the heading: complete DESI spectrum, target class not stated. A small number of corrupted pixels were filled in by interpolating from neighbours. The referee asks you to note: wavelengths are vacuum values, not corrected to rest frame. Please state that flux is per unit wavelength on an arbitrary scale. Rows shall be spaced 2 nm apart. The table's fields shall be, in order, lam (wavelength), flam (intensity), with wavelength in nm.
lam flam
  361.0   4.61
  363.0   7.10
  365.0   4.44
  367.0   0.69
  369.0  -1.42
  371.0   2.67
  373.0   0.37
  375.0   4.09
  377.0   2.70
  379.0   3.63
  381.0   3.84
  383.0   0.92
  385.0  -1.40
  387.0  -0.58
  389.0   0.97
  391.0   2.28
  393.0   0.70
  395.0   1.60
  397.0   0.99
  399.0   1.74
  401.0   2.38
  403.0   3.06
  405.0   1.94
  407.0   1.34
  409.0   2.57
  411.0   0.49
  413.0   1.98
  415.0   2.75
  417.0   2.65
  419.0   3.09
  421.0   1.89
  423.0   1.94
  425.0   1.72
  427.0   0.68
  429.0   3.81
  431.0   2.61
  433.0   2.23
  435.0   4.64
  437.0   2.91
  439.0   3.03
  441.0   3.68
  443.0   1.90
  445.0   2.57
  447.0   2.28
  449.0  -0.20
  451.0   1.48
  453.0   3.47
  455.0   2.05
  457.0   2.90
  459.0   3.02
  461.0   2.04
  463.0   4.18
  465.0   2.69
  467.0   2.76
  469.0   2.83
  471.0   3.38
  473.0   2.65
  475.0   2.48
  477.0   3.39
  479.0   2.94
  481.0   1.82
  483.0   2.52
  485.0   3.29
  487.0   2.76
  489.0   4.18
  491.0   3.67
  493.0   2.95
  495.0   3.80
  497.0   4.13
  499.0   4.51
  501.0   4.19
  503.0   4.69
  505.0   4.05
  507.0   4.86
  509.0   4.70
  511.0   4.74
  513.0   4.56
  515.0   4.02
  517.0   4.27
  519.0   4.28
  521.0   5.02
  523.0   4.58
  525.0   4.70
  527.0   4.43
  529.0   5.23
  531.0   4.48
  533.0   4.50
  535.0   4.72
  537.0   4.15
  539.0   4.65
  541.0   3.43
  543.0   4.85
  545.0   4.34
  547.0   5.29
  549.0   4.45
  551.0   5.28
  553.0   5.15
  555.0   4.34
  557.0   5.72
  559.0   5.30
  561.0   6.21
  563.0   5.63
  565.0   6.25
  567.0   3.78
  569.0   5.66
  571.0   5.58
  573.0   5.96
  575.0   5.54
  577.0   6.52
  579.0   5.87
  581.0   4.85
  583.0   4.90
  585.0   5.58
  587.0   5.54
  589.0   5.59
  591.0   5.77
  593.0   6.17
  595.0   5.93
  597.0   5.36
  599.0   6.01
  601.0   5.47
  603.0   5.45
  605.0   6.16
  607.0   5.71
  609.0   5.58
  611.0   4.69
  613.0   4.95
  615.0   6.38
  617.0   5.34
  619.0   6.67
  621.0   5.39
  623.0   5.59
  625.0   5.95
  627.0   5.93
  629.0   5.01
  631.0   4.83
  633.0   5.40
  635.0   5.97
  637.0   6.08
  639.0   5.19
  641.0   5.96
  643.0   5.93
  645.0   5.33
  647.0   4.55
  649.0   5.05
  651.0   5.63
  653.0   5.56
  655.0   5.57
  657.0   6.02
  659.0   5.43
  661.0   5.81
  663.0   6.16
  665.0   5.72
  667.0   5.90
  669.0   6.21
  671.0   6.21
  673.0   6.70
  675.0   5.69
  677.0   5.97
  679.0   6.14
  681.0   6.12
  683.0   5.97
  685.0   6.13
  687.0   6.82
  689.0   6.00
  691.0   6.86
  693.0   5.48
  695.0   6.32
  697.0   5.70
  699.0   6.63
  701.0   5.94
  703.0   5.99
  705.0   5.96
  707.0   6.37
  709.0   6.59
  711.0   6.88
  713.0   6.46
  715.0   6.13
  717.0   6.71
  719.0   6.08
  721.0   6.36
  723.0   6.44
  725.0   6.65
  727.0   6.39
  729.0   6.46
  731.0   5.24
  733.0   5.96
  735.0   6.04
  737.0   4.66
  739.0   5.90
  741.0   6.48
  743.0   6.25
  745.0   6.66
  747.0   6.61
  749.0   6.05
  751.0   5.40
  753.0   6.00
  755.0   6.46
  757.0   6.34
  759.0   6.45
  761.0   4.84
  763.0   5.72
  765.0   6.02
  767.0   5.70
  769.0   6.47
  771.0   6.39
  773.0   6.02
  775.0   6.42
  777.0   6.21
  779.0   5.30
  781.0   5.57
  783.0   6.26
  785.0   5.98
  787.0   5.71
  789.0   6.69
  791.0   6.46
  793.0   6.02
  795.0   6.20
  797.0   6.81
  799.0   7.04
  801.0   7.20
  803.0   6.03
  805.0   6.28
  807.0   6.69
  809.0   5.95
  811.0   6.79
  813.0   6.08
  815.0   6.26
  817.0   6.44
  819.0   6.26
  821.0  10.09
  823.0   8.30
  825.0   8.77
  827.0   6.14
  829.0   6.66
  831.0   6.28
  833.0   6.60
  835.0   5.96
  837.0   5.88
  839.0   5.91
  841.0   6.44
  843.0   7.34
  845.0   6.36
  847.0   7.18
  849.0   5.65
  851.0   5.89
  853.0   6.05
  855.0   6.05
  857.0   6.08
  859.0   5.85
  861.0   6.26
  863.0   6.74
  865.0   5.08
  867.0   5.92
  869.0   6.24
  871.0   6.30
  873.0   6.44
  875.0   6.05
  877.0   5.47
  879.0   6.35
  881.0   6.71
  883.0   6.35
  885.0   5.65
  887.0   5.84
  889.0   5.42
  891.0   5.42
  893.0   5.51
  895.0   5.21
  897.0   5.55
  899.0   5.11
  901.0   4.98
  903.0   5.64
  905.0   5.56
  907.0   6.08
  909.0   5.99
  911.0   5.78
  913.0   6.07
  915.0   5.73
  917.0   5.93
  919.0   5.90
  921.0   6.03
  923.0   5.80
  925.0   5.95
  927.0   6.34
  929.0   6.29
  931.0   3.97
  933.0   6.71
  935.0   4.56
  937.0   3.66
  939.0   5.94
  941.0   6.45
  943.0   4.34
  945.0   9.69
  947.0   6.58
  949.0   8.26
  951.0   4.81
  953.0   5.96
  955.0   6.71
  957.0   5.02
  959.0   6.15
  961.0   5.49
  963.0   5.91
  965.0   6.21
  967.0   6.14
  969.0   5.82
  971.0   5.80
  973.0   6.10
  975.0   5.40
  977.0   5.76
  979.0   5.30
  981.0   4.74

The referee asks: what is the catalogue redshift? 0.252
